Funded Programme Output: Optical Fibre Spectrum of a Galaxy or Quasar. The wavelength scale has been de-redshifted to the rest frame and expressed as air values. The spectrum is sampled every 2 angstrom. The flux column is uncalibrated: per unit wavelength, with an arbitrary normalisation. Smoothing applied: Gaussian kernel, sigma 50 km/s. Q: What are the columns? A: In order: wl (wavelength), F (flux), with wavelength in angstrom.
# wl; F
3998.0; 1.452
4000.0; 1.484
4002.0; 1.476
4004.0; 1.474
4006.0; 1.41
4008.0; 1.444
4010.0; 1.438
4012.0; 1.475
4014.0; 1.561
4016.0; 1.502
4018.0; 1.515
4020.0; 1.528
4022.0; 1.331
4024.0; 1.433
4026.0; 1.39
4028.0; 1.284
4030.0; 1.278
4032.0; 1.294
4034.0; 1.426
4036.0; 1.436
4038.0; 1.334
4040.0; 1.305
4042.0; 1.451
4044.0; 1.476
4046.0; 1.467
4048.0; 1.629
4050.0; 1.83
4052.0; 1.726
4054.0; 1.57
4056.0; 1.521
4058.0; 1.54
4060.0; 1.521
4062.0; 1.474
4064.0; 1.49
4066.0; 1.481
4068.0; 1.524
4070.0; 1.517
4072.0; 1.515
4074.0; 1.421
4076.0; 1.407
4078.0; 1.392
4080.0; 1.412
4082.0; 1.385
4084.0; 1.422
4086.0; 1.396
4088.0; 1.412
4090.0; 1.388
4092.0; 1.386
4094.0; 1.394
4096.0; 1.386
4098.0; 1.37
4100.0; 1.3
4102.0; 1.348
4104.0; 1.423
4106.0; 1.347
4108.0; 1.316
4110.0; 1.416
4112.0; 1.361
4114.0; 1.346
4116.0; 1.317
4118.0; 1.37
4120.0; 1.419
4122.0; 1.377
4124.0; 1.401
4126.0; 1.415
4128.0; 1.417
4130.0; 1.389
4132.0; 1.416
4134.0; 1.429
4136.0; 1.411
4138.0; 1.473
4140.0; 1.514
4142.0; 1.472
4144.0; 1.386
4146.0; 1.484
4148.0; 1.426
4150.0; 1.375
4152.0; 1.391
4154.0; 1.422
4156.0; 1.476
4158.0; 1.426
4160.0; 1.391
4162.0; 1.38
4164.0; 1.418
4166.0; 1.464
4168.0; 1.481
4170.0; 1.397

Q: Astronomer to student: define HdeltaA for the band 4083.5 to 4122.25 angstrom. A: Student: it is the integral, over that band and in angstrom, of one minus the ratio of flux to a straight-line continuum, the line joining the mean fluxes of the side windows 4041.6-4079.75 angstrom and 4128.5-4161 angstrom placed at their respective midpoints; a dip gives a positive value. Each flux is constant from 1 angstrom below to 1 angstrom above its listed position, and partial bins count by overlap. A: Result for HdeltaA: 2.7 angstrom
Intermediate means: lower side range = 1.52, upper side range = 1.43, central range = 1.37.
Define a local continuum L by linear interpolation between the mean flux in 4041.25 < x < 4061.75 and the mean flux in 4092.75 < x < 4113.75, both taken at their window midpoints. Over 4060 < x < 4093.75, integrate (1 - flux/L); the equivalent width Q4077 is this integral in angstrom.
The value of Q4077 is 0.7 angstrom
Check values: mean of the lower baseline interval 1.57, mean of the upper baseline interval 1.37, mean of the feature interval 1.44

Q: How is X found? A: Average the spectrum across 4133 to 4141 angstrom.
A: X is 1.46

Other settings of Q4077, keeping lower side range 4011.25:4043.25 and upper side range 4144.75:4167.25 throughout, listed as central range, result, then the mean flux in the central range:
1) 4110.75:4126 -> 0.49 angstrom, 1.37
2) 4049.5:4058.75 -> -1.43 angstrom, 1.63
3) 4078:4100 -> 0.39 angstrom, 1.39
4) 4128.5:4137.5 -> 0.04 angstrom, 1.42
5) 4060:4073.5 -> -0.82 angstrom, 1.5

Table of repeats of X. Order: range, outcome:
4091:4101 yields 1.37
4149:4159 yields 1.42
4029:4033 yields 1.29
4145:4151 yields 1.43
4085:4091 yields 1.4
